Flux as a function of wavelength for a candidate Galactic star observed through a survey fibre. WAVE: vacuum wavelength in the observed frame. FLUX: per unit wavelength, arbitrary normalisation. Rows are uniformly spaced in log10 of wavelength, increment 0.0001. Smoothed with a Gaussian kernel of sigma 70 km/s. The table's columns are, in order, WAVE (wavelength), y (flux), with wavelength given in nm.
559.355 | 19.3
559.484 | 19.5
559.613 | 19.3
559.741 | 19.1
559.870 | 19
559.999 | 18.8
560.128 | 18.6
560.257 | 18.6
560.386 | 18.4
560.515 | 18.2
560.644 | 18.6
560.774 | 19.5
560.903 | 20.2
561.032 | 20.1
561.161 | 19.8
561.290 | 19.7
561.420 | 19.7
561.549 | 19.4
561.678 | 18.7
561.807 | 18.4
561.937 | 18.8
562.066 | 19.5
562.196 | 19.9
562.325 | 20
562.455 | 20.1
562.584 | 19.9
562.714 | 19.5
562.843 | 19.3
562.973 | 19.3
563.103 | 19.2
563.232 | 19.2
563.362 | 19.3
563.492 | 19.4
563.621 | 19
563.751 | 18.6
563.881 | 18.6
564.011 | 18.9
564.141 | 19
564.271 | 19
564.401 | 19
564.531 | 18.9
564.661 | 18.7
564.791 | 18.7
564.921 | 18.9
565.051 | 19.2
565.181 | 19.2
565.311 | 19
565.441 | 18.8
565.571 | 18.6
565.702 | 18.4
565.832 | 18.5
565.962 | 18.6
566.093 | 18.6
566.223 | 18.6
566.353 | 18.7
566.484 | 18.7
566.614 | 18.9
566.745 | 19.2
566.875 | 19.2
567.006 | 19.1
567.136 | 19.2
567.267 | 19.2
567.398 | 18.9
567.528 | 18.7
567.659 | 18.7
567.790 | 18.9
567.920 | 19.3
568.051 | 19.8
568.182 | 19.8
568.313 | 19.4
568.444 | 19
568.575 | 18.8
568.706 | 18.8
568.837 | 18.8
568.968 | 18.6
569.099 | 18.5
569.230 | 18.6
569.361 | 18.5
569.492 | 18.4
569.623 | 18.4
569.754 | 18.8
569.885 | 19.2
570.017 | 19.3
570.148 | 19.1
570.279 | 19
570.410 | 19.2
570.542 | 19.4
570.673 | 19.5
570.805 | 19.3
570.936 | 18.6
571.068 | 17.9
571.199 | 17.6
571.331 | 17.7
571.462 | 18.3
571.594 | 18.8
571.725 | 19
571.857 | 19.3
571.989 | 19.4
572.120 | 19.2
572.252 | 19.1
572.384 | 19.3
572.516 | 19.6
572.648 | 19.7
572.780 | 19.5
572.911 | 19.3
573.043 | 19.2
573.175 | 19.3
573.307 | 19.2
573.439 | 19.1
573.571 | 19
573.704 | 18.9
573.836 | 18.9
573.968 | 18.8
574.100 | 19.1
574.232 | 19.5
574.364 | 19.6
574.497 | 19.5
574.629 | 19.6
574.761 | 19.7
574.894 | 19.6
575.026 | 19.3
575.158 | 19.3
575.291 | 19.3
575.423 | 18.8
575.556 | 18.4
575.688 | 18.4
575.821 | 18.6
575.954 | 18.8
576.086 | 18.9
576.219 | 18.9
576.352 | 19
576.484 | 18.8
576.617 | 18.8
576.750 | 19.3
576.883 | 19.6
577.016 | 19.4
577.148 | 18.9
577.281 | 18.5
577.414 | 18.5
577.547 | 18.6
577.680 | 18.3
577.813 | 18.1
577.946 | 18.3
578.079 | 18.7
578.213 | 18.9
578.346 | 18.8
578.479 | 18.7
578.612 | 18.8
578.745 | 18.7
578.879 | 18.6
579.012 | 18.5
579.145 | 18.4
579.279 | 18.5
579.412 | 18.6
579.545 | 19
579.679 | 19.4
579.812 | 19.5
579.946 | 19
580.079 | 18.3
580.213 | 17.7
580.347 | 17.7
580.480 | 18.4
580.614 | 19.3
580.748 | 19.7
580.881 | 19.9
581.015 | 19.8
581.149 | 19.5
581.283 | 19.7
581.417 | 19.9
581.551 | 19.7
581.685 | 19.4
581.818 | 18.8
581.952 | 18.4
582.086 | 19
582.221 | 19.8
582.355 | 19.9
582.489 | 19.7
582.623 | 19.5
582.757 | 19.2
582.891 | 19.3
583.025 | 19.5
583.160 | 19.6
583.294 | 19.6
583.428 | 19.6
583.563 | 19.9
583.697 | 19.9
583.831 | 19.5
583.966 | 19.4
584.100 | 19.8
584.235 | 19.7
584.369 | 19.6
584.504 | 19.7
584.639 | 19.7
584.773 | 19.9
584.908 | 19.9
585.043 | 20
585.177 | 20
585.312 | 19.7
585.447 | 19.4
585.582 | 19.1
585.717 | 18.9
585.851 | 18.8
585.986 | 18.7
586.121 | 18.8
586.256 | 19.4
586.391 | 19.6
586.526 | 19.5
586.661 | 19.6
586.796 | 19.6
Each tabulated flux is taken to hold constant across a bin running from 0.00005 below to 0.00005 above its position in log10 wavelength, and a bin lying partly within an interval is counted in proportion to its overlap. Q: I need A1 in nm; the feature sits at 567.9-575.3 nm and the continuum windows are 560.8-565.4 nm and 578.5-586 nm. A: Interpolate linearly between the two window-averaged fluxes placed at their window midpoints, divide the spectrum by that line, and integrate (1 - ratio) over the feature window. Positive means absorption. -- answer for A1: 0.08 nm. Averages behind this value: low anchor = 19.3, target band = 19.1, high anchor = 19.3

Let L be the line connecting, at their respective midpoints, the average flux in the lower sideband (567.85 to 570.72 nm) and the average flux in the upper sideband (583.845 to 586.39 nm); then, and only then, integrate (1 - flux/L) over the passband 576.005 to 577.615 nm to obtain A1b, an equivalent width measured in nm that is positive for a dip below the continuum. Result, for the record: 0.03 nm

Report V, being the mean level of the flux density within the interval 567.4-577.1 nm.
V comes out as 19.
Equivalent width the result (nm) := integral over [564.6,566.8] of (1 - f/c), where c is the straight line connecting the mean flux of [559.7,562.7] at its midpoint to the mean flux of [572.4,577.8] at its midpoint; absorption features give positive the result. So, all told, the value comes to 0.05 nm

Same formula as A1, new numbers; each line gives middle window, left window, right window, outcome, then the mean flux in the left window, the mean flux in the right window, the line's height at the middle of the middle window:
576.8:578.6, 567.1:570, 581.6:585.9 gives 0.052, 18.9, 19.5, 19.3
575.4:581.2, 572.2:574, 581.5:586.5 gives 0.160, 19.2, 19.5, 19.3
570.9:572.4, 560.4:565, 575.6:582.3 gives 0.030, 19.2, 18.9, 19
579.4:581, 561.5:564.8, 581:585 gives 0.048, 19.2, 19.6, 19.5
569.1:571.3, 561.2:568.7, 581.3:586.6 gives 0.048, 19.1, 19.5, 19.2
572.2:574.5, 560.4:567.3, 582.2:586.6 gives 0.006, 19.1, 19.5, 19.3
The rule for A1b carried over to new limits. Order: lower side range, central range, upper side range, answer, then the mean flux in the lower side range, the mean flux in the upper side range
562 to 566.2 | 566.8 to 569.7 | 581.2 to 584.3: 0.037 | 19.1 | 19.5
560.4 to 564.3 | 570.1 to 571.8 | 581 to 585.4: 0.060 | 19.3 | 19.6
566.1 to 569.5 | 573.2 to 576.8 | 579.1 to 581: -0.037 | 18.9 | 18.8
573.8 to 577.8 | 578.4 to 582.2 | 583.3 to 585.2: 0.085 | 19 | 19.8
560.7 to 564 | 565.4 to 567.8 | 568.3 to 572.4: 0.035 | 19.4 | 18.8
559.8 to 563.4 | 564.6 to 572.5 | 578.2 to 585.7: 0.159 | 19.3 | 19.3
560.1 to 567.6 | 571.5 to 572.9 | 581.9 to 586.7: -0.002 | 19.1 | 19.5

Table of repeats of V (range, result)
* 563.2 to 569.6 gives 18.9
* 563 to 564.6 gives 19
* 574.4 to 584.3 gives 19.1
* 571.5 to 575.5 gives 19.3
